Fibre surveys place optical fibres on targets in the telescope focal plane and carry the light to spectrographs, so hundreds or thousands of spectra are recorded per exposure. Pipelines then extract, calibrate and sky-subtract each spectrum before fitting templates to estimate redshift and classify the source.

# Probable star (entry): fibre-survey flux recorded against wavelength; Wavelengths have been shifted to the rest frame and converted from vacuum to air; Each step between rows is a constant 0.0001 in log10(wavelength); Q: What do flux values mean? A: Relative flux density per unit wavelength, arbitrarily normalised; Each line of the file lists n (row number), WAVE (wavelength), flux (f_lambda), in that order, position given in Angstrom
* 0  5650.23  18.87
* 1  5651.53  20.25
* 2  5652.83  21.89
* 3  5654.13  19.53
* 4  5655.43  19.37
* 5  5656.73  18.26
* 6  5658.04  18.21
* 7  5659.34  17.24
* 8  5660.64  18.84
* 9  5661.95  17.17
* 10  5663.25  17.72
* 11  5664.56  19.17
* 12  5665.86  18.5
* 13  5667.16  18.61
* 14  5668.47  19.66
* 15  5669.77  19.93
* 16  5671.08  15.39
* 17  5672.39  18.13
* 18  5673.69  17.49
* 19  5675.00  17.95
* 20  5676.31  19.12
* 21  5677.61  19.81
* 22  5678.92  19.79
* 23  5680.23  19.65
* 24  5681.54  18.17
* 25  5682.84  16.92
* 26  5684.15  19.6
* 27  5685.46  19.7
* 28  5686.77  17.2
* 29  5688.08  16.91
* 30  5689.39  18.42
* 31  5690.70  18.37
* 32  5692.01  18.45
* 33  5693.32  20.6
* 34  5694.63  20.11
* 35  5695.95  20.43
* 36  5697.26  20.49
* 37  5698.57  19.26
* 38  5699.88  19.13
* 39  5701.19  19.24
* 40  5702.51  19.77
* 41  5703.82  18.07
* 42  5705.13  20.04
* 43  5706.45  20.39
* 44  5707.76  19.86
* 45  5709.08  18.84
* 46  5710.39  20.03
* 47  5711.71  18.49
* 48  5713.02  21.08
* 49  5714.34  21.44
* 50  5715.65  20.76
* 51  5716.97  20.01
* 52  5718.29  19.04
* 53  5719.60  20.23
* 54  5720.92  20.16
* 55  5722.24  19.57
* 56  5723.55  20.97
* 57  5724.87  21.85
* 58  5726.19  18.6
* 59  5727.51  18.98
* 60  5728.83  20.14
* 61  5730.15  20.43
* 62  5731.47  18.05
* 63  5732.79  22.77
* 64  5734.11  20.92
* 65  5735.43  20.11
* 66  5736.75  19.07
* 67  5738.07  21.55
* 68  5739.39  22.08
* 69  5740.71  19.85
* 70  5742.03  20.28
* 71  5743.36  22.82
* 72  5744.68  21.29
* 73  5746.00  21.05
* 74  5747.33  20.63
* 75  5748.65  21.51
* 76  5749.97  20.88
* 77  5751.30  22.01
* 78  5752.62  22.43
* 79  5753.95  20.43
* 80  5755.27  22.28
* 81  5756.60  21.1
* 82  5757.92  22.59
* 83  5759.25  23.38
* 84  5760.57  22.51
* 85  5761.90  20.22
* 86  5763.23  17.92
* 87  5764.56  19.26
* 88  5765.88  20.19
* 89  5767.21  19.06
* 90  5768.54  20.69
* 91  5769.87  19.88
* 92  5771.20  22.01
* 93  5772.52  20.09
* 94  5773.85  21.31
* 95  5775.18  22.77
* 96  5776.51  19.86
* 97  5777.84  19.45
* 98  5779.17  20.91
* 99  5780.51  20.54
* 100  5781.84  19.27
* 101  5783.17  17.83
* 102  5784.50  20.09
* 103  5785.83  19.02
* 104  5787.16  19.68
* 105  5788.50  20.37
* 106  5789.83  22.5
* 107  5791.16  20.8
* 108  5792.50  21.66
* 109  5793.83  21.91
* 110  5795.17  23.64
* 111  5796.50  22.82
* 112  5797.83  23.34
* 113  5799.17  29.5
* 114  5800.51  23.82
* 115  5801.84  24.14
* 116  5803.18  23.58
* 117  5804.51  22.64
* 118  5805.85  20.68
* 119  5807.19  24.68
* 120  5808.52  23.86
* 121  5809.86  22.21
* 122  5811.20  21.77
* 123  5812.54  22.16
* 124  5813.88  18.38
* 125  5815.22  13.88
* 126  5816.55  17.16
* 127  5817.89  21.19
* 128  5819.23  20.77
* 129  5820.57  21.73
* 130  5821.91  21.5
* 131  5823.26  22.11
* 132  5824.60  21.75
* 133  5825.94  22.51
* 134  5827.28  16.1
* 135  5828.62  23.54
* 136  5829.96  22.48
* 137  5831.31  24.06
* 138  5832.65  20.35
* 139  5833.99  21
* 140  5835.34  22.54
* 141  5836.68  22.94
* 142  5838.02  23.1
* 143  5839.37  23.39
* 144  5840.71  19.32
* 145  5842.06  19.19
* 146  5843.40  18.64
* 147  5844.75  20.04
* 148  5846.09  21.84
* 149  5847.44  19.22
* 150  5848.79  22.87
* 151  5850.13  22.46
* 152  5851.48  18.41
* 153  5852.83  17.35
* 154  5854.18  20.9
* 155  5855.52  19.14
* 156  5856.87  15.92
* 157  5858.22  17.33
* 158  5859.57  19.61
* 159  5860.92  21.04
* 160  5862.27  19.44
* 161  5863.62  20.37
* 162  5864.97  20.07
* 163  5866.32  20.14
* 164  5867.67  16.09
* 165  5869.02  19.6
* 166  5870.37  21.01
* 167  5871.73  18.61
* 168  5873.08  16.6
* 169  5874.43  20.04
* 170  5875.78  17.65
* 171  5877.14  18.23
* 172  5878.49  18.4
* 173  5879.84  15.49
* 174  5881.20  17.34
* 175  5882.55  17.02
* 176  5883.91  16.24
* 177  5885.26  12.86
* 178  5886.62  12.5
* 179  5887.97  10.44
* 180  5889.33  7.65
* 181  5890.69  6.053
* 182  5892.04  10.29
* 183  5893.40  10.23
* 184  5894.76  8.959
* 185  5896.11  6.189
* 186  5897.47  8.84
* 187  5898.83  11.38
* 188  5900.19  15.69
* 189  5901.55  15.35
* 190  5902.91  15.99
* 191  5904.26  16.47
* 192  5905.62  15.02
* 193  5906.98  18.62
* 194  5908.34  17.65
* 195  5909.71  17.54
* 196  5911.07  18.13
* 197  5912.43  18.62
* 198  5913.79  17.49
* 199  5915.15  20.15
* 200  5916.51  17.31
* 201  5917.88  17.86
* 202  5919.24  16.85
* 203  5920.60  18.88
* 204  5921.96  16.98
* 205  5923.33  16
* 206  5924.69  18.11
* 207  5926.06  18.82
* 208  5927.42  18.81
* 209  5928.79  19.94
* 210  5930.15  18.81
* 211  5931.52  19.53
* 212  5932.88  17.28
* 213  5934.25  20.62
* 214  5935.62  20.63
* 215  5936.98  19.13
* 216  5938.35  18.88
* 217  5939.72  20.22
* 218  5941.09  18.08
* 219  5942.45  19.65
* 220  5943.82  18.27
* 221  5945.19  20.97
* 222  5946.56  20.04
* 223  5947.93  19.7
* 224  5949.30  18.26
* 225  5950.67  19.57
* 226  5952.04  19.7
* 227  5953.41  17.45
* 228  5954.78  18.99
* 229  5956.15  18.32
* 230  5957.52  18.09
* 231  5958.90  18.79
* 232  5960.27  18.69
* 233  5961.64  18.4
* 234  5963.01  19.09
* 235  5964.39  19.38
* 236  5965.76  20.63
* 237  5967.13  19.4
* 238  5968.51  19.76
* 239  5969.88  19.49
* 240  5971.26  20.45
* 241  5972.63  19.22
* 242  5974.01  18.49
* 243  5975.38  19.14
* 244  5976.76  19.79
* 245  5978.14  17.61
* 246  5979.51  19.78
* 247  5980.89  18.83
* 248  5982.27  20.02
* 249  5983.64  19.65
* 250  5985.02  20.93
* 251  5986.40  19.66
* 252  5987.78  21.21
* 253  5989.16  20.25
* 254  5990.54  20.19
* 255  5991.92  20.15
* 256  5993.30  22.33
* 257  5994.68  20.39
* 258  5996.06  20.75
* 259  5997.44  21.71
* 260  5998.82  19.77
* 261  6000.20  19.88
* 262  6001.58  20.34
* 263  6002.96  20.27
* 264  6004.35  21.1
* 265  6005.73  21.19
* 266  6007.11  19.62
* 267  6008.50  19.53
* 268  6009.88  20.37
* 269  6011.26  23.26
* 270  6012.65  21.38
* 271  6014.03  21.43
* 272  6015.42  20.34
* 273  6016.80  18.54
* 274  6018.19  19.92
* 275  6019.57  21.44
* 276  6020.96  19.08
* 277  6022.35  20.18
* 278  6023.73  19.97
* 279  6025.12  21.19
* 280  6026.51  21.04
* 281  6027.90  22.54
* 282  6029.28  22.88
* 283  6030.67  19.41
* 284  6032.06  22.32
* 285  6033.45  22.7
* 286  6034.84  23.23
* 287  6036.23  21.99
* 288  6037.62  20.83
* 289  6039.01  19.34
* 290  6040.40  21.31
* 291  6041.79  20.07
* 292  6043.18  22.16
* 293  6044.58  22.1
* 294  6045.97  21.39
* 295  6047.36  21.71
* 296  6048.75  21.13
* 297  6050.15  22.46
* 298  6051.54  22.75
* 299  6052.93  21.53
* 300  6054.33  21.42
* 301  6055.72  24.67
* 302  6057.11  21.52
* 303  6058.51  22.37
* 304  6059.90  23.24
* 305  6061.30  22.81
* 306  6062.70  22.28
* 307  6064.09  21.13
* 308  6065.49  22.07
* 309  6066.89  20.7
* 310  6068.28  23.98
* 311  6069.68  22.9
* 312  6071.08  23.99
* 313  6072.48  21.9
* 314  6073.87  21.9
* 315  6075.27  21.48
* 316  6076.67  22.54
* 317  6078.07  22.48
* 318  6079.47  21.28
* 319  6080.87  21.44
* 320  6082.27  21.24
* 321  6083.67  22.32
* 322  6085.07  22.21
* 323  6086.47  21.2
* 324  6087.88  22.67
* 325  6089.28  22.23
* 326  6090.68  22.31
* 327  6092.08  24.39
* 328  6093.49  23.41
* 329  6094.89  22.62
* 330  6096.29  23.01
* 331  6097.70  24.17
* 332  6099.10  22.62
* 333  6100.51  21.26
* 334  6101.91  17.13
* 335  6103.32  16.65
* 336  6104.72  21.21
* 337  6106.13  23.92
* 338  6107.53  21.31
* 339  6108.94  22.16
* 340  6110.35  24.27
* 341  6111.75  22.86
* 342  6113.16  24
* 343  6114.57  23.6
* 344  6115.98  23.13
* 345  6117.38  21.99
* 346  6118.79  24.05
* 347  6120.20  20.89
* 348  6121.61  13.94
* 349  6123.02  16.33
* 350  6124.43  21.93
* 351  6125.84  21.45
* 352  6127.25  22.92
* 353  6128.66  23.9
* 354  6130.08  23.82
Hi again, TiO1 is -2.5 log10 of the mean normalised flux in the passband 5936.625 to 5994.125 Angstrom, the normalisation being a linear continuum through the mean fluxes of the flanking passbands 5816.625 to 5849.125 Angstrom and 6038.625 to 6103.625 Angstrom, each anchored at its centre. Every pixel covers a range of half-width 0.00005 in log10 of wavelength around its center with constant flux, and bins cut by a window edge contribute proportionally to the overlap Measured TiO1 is 0.117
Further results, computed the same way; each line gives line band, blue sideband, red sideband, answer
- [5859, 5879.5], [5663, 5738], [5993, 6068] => 0.071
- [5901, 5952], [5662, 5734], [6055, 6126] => 0.136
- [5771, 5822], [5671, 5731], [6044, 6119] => -0.067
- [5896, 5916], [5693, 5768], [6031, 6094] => 0.323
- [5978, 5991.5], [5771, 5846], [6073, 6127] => 0.090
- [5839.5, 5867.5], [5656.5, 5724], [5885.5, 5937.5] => -0.189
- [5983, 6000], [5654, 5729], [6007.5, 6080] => 0.036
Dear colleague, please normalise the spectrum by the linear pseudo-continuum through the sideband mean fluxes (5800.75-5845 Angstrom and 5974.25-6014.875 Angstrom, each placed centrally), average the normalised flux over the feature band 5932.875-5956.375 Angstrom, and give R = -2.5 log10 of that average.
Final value 0.074 mag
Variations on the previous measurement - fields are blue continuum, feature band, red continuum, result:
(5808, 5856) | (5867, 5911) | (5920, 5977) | 0.330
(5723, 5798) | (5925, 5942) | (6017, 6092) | 0.117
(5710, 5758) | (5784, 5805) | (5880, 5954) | -0.168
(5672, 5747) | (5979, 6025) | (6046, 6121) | 0.065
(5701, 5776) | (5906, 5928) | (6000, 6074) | 0.176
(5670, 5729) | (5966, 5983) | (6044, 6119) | 0.109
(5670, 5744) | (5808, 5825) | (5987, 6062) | -0.024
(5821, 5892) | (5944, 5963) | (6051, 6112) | 0.071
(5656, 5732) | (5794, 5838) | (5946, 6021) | -0.133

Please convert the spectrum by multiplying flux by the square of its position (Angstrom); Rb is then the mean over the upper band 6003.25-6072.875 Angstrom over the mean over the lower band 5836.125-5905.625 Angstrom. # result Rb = 1.3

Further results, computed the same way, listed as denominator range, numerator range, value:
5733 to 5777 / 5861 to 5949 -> 0.85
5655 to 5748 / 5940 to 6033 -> 1.13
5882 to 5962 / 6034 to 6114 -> 1.39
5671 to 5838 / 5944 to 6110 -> 1.12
